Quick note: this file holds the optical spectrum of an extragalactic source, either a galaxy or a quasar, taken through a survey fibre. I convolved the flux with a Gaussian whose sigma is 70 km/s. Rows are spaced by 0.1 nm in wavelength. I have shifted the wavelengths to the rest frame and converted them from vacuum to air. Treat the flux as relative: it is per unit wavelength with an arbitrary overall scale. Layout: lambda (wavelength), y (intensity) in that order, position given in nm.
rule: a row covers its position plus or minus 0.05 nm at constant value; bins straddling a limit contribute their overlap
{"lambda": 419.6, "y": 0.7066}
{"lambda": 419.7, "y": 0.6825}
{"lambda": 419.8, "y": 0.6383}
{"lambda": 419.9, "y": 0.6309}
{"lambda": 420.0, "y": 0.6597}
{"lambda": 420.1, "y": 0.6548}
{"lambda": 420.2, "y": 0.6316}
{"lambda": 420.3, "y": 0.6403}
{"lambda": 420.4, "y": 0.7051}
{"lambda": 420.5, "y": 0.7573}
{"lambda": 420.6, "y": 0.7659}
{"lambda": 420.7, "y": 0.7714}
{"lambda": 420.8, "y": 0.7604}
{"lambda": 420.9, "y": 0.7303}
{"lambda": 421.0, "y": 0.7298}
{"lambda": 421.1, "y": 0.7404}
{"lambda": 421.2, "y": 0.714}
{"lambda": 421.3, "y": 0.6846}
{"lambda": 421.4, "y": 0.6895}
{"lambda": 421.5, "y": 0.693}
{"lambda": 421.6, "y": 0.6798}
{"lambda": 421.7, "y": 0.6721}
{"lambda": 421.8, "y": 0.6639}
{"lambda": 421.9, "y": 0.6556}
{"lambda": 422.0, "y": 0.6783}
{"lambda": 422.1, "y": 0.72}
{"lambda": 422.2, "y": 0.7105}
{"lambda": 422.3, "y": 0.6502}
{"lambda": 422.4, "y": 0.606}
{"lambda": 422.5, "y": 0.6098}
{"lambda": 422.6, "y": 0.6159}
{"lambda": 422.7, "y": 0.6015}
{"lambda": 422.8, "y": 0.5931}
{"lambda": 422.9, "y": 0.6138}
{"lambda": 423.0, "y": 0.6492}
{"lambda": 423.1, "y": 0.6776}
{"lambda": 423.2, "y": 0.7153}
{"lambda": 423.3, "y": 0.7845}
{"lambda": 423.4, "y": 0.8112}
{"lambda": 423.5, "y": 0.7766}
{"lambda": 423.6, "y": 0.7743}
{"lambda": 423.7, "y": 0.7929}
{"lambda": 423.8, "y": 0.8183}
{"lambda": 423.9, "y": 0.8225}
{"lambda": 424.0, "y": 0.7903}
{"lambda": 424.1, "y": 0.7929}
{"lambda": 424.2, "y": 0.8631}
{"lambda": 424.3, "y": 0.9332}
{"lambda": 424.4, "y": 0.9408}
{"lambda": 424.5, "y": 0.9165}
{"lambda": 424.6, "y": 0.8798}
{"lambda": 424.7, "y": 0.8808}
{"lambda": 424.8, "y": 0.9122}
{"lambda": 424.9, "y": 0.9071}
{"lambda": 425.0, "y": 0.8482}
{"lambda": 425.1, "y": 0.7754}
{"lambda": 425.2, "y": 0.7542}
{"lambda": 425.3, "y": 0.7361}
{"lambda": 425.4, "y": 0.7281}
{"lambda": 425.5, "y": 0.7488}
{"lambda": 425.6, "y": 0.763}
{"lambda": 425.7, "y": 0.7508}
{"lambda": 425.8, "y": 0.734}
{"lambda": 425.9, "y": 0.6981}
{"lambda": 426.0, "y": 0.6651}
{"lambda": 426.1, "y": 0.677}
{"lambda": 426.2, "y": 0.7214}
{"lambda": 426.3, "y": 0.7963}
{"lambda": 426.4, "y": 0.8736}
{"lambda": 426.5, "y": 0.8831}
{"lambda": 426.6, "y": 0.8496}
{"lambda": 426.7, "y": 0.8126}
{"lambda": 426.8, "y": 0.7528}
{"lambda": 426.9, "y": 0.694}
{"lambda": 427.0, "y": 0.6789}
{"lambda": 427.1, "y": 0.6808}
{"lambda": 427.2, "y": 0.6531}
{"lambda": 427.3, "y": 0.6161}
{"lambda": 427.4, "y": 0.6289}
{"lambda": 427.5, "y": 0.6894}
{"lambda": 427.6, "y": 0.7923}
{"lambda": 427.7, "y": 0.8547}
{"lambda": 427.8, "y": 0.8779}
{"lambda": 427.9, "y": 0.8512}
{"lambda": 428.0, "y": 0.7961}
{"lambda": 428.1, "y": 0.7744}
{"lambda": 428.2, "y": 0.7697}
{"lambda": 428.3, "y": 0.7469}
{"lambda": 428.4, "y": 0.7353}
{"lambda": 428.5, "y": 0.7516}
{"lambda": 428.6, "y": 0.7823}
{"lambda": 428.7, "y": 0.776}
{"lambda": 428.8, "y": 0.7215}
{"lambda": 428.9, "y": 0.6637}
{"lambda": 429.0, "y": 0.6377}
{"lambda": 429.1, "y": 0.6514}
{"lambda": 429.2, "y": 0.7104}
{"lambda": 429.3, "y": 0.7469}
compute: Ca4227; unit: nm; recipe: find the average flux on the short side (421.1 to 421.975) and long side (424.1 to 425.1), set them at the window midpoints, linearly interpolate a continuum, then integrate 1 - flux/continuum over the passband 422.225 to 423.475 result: 0.18 nm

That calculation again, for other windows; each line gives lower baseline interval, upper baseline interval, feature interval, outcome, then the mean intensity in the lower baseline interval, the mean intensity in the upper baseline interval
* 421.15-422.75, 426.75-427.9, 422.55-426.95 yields -0.497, 0.665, 0.726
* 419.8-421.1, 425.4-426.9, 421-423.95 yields 0.107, 0.702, 0.762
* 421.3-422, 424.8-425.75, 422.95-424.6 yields -0.143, 0.676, 0.786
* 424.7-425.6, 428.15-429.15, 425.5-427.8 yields 0.079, 0.804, 0.724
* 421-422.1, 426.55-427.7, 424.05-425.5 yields -0.281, 0.691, 0.72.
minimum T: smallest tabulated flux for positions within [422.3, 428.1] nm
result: 0.5931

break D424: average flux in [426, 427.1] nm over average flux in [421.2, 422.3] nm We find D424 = 1.12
